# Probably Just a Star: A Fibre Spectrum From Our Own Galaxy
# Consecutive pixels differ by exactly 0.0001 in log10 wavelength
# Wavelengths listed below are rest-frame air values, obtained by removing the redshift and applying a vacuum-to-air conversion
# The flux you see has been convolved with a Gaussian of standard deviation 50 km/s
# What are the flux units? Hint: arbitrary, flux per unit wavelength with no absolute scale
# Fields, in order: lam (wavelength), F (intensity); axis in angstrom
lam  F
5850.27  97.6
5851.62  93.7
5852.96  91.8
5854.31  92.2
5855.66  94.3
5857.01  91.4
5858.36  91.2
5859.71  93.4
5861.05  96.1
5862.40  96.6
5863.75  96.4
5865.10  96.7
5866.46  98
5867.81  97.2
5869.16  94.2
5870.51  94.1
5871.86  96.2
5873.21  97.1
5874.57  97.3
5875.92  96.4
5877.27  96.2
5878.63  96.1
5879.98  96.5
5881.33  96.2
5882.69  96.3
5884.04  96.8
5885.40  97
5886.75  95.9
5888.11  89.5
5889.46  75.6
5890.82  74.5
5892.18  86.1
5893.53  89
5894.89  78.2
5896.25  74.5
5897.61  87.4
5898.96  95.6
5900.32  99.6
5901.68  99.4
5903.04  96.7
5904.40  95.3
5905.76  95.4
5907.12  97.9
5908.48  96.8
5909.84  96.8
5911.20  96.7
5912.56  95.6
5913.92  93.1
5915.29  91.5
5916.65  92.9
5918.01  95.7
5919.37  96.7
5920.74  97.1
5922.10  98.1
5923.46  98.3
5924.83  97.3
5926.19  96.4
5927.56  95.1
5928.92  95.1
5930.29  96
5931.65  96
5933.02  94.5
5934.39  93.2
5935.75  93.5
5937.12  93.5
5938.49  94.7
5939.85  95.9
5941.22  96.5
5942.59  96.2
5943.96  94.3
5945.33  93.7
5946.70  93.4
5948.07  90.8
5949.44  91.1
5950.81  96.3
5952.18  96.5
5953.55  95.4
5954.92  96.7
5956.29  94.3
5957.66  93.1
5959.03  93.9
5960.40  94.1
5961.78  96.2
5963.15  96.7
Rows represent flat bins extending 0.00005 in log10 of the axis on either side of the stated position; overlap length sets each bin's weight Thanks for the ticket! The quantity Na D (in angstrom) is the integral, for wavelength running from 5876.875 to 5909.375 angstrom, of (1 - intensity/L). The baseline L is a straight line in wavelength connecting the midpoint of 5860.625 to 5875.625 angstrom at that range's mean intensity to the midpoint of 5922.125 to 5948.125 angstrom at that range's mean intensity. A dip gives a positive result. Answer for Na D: 1.4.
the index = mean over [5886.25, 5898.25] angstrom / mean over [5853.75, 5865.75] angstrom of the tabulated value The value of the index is 0.9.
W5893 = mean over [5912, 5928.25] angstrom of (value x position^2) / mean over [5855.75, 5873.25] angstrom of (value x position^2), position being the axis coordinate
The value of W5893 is 1.02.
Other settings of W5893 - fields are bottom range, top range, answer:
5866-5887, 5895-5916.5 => 0.98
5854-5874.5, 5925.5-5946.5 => 1.02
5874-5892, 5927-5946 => 1.05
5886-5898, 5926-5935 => 1.15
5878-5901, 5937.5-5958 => 1.08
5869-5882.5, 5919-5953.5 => 1.01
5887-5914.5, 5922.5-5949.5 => 1.06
